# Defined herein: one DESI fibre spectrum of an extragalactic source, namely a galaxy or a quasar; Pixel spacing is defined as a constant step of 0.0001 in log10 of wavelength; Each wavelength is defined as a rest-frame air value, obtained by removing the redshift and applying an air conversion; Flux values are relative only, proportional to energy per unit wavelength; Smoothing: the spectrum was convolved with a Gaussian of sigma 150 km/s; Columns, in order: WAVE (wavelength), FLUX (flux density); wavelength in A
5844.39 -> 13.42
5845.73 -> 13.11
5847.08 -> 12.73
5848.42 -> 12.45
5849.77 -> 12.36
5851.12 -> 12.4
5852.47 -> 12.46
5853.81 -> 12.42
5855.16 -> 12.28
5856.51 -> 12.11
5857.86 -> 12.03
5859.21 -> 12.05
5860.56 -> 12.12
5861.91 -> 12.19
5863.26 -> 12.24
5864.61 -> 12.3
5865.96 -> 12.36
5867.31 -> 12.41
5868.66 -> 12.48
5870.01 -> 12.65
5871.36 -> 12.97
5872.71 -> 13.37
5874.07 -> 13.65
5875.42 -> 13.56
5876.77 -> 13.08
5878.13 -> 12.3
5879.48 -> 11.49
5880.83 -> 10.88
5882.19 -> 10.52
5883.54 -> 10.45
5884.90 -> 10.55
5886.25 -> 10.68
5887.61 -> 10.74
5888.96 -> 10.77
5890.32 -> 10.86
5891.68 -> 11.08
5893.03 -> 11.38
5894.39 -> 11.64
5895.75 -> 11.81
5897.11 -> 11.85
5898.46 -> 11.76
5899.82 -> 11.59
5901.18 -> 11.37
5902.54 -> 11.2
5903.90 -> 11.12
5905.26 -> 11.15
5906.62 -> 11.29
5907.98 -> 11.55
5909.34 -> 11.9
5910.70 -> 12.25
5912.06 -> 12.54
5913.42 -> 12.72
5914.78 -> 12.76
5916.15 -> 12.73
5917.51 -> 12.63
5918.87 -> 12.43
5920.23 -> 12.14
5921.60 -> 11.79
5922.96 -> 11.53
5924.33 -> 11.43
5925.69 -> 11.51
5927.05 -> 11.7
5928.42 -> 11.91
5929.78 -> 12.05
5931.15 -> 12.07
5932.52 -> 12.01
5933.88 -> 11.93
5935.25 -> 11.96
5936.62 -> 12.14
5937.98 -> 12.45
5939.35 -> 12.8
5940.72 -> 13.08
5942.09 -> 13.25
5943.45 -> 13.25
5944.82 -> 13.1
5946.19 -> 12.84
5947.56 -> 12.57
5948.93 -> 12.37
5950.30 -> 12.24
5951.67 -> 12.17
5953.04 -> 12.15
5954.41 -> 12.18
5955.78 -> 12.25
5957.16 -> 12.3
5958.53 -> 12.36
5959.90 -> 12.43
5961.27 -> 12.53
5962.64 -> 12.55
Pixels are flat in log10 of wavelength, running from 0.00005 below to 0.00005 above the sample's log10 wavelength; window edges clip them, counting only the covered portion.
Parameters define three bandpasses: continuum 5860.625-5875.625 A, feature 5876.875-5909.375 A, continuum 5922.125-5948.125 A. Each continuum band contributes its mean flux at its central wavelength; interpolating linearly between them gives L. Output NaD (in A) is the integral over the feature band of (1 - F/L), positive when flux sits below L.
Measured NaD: 3.31 A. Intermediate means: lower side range 12.7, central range 11.3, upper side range 12.3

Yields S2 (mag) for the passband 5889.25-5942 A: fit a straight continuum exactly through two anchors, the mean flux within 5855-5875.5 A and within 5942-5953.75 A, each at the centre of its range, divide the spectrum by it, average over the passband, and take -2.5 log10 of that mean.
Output 0.061 mag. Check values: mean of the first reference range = 12.5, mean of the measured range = 11.9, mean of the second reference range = 12.6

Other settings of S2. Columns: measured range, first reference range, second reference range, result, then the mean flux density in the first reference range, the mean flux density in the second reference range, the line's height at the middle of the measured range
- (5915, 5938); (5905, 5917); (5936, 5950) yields 0.04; 12.1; 12.8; 12.4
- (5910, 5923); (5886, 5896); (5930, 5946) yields -0.05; 11.1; 12.5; 11.9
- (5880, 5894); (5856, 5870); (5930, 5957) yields 0.14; 12.3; 12.4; 12.3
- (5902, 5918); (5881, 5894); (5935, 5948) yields -0.03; 10.8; 12.8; 11.6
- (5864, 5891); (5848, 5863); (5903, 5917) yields 0.02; 12.3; 12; 12.1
